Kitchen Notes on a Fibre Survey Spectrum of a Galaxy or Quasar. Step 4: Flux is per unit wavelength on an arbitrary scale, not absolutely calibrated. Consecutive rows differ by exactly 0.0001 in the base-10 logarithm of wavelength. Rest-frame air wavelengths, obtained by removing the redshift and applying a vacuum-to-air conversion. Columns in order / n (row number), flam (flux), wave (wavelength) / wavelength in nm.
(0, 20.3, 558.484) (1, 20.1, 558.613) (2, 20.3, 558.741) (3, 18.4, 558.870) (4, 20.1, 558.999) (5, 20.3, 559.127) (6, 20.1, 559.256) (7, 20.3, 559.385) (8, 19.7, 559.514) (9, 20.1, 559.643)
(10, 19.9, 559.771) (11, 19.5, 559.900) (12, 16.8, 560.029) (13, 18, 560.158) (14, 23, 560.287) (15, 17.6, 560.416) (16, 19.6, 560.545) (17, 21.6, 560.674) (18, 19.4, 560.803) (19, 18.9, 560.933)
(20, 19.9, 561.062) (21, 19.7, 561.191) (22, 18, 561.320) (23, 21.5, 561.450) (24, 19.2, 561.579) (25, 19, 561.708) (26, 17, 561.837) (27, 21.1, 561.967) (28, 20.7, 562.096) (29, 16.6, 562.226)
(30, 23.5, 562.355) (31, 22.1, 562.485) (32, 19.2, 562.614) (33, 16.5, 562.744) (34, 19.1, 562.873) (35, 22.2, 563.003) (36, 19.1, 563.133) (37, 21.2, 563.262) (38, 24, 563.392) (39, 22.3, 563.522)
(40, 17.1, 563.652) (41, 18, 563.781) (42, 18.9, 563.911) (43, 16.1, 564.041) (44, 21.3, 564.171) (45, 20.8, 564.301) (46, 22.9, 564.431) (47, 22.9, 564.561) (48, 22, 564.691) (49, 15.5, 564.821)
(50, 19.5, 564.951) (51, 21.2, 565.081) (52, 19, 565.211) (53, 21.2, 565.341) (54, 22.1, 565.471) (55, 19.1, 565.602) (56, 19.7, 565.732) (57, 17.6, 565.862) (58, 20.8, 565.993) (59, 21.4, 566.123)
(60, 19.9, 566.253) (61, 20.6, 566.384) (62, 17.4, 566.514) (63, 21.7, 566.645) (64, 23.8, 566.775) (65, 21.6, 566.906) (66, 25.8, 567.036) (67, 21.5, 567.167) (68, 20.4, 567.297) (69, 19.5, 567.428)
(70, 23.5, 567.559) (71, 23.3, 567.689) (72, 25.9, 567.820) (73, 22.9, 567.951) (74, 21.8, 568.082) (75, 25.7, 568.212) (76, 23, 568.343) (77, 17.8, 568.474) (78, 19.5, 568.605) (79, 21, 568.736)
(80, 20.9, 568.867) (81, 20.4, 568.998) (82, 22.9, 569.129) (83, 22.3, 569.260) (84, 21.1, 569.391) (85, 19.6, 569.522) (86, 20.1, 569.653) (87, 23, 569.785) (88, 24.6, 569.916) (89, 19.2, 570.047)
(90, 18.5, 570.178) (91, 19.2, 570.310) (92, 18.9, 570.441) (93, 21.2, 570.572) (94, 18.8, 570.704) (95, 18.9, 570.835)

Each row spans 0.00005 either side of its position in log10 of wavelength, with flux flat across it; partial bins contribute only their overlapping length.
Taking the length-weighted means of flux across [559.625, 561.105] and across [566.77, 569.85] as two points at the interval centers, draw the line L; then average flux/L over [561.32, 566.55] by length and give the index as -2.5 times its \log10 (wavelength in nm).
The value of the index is 0.03 mag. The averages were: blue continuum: 19.5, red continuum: 21.9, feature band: 20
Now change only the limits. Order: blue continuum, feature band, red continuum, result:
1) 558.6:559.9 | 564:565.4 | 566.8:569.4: 0.05 mag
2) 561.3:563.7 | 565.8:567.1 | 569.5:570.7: -0.04 mag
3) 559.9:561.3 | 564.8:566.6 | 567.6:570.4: 0.05 mag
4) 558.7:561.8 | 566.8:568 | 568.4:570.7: -0.12 mag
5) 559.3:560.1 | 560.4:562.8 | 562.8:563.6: 0.04 mag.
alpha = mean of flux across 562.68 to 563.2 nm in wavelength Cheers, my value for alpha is 19.3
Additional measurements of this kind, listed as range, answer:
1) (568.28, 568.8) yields 20.3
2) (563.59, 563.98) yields 18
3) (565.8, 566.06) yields 19.2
